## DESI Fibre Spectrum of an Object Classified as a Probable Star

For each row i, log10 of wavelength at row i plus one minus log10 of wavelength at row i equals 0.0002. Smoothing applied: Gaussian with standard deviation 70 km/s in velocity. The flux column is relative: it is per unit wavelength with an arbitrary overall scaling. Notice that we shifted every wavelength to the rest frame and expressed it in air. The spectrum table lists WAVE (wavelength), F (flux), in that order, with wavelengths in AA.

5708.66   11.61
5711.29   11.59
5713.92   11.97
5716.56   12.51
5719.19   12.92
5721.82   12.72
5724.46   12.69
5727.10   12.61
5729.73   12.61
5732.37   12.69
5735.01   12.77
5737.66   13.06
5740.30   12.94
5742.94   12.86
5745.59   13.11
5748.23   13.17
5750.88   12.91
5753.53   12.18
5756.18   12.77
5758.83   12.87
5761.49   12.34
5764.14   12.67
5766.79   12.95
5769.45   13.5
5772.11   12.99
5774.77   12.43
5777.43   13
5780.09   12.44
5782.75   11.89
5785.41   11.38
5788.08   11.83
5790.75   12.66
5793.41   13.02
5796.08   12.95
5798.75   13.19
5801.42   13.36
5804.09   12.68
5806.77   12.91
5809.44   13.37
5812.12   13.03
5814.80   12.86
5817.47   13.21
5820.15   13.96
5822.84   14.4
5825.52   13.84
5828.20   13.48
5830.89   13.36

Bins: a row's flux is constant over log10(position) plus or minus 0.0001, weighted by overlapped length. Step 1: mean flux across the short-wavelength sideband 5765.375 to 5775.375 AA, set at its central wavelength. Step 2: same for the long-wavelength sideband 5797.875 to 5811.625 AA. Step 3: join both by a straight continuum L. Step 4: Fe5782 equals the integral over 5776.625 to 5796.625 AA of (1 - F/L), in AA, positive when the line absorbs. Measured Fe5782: 1.1 AA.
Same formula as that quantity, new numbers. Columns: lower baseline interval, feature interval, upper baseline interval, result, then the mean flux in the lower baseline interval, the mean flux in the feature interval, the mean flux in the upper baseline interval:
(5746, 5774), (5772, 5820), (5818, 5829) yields 2.41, 12.8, 12.8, 13.9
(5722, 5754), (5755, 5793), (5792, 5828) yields 1.43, 12.8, 12.6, 13.3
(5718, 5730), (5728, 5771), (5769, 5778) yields -0.04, 12.7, 12.8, 12.9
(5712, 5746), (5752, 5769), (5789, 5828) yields 0.31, 12.7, 12.7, 13.2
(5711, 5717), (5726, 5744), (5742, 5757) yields -0.42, 12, 12.8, 12.8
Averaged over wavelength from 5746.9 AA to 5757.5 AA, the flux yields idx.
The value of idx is 12.8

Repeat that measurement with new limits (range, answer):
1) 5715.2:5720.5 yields 12.7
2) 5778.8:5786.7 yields 11.9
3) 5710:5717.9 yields 12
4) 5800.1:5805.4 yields 13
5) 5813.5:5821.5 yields 13.3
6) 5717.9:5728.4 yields 12.7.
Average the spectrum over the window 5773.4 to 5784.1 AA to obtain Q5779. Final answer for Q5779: 12.4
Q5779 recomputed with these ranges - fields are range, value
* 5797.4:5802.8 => 13.3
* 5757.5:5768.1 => 12.7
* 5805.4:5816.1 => 13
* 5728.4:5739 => 12.8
